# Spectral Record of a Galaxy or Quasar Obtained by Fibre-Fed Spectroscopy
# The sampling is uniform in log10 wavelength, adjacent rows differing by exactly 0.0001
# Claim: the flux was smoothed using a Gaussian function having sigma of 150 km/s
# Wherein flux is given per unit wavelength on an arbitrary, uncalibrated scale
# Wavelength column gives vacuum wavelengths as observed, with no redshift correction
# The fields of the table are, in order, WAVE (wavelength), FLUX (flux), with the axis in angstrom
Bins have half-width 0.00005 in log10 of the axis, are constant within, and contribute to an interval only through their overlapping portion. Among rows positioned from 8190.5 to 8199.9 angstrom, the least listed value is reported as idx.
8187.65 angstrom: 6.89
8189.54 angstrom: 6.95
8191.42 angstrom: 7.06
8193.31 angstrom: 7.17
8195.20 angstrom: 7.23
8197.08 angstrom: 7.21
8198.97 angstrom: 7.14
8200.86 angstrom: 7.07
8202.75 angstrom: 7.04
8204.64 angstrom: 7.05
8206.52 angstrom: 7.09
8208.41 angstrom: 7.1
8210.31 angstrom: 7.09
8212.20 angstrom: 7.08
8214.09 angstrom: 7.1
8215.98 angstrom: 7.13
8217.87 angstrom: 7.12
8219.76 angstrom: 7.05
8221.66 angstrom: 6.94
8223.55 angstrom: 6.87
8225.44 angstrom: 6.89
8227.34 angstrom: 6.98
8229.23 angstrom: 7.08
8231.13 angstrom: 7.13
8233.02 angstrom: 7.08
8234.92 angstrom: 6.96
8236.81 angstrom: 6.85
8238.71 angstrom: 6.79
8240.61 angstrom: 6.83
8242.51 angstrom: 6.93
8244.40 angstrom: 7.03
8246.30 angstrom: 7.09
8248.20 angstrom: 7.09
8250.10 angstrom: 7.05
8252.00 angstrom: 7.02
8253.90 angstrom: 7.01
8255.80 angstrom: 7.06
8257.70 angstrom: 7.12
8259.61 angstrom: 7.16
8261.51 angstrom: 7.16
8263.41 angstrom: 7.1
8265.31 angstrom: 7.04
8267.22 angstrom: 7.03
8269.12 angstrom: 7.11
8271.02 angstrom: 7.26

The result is 7.06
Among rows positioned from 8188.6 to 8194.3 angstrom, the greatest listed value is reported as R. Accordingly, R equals 7.17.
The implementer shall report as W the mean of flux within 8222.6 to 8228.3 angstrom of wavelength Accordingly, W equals 6.92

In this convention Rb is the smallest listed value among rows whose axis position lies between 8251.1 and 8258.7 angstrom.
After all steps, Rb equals 7.01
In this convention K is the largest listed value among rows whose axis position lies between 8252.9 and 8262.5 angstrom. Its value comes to 7.16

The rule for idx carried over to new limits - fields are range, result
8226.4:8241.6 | 6.79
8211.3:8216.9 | 7.08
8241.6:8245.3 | 6.93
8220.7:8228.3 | 6.87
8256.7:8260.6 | 7.12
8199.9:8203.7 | 7.04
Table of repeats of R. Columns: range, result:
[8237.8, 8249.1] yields 7.09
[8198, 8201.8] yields 7.14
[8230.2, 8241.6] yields 7.13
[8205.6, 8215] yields 7.1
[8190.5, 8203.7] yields 7.23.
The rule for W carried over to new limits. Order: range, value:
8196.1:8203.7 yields 7.12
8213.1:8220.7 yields 7.11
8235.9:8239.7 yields 6.81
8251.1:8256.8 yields 7.03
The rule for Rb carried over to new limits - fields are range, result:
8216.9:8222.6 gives 6.94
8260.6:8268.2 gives 7.03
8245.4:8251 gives 7.05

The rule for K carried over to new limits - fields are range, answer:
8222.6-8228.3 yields 6.98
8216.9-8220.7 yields 7.12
